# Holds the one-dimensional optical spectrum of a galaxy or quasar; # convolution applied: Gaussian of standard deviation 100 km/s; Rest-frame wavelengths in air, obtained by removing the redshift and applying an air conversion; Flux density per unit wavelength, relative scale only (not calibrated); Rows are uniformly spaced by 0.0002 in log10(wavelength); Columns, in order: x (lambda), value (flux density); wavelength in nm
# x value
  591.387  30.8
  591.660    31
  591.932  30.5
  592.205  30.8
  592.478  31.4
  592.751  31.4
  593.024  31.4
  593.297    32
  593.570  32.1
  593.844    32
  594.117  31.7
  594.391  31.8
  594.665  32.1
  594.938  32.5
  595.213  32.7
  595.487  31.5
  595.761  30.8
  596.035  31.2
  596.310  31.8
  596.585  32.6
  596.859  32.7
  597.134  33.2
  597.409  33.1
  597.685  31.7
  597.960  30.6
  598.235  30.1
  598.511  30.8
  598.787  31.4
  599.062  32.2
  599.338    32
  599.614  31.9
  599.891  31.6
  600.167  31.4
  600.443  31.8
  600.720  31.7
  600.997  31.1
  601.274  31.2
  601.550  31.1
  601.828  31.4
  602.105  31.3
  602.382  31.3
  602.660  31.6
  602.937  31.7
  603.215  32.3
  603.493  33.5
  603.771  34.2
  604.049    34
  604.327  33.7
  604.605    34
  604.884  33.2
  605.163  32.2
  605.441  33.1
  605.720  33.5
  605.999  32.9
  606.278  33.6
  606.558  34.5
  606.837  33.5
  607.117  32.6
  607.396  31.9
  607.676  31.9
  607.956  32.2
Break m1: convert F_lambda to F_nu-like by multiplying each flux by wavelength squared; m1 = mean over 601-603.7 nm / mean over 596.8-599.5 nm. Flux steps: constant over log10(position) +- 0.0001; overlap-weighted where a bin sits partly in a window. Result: 1.01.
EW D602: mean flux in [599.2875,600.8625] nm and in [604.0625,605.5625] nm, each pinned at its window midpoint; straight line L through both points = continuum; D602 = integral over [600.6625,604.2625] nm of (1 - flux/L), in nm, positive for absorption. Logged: 0.05 nm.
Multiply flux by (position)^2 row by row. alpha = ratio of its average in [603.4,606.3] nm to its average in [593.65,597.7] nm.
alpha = 1.07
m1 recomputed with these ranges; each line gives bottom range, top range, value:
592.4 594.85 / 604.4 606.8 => 1.09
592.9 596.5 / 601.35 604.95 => 1.05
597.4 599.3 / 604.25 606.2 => 1.09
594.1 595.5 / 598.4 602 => 1.00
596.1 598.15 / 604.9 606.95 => 1.07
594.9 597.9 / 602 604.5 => 1.04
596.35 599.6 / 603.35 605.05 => 1.08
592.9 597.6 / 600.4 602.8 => 1.00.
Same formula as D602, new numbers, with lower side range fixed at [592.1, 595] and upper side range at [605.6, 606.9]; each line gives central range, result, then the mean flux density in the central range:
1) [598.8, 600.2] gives 0.03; 31.8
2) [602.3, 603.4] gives 0.04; 31.8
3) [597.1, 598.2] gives 0.02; 31.9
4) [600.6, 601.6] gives 0.05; 31.3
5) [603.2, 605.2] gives -0.01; 33.5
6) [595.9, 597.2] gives 0.00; 32.3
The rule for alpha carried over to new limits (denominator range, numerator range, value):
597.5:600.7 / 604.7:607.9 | 1.07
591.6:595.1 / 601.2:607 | 1.07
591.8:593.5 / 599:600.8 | 1.04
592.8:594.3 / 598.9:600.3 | 1.02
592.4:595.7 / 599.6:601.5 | 1.01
